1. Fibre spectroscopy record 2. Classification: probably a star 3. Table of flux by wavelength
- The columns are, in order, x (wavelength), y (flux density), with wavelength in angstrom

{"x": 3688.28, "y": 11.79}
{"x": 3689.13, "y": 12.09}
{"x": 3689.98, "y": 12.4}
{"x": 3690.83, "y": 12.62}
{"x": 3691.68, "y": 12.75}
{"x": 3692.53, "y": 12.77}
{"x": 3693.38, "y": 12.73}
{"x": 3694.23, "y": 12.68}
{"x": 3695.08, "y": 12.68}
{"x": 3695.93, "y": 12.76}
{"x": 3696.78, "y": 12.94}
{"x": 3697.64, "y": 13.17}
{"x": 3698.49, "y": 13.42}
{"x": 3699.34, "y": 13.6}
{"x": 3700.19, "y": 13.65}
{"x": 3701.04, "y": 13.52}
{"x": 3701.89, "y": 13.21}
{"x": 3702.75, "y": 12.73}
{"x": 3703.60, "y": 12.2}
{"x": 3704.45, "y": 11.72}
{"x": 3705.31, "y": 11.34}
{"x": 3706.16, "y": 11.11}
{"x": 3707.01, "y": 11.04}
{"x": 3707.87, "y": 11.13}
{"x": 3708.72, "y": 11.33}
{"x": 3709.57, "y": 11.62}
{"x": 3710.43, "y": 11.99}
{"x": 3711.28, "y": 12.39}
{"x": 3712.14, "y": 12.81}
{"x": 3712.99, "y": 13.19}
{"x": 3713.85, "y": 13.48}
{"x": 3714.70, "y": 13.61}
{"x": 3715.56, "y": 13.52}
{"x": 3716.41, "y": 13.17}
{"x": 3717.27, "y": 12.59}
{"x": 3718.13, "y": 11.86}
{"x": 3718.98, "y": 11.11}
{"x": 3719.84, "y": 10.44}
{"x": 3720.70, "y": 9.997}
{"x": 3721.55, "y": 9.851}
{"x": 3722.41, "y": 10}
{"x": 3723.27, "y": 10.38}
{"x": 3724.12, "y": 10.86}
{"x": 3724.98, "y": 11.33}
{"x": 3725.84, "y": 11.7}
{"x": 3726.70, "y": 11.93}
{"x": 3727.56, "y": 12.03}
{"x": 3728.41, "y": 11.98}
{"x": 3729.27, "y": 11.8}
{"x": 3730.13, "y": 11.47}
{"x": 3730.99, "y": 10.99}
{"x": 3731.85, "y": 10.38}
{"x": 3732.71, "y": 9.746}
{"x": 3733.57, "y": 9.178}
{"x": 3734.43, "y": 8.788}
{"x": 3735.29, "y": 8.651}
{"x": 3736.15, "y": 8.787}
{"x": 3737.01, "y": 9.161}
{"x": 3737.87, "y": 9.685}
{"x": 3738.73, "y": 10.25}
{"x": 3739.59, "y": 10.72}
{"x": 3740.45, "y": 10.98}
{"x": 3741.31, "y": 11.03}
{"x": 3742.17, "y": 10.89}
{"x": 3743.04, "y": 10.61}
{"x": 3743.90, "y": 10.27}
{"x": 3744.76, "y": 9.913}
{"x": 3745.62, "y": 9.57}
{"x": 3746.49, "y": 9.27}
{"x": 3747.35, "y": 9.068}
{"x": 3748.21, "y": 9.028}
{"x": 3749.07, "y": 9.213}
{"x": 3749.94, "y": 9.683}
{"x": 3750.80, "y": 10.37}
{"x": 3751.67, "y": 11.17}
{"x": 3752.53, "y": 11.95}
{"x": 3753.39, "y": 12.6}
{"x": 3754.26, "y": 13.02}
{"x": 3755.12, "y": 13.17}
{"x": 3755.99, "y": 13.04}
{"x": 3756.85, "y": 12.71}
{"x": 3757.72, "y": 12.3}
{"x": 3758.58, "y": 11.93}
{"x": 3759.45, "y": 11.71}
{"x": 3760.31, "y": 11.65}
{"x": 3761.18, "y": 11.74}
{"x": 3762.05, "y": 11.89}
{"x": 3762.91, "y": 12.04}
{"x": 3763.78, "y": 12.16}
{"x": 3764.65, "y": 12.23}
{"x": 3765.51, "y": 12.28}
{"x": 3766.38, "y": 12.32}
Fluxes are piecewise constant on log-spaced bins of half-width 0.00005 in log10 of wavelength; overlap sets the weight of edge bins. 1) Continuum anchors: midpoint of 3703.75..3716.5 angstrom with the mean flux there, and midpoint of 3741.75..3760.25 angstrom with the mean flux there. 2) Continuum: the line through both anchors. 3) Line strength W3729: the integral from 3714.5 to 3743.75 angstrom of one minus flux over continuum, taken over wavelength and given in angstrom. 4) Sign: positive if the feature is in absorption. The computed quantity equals 2.1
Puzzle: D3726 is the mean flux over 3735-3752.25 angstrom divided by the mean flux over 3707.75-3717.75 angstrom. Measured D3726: 0.79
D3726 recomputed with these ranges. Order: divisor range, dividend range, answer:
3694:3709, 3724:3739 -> 0.84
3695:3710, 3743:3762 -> 0.90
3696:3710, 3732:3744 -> 0.80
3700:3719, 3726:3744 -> 0.85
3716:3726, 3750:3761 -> 1.09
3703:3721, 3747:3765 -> 0.96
